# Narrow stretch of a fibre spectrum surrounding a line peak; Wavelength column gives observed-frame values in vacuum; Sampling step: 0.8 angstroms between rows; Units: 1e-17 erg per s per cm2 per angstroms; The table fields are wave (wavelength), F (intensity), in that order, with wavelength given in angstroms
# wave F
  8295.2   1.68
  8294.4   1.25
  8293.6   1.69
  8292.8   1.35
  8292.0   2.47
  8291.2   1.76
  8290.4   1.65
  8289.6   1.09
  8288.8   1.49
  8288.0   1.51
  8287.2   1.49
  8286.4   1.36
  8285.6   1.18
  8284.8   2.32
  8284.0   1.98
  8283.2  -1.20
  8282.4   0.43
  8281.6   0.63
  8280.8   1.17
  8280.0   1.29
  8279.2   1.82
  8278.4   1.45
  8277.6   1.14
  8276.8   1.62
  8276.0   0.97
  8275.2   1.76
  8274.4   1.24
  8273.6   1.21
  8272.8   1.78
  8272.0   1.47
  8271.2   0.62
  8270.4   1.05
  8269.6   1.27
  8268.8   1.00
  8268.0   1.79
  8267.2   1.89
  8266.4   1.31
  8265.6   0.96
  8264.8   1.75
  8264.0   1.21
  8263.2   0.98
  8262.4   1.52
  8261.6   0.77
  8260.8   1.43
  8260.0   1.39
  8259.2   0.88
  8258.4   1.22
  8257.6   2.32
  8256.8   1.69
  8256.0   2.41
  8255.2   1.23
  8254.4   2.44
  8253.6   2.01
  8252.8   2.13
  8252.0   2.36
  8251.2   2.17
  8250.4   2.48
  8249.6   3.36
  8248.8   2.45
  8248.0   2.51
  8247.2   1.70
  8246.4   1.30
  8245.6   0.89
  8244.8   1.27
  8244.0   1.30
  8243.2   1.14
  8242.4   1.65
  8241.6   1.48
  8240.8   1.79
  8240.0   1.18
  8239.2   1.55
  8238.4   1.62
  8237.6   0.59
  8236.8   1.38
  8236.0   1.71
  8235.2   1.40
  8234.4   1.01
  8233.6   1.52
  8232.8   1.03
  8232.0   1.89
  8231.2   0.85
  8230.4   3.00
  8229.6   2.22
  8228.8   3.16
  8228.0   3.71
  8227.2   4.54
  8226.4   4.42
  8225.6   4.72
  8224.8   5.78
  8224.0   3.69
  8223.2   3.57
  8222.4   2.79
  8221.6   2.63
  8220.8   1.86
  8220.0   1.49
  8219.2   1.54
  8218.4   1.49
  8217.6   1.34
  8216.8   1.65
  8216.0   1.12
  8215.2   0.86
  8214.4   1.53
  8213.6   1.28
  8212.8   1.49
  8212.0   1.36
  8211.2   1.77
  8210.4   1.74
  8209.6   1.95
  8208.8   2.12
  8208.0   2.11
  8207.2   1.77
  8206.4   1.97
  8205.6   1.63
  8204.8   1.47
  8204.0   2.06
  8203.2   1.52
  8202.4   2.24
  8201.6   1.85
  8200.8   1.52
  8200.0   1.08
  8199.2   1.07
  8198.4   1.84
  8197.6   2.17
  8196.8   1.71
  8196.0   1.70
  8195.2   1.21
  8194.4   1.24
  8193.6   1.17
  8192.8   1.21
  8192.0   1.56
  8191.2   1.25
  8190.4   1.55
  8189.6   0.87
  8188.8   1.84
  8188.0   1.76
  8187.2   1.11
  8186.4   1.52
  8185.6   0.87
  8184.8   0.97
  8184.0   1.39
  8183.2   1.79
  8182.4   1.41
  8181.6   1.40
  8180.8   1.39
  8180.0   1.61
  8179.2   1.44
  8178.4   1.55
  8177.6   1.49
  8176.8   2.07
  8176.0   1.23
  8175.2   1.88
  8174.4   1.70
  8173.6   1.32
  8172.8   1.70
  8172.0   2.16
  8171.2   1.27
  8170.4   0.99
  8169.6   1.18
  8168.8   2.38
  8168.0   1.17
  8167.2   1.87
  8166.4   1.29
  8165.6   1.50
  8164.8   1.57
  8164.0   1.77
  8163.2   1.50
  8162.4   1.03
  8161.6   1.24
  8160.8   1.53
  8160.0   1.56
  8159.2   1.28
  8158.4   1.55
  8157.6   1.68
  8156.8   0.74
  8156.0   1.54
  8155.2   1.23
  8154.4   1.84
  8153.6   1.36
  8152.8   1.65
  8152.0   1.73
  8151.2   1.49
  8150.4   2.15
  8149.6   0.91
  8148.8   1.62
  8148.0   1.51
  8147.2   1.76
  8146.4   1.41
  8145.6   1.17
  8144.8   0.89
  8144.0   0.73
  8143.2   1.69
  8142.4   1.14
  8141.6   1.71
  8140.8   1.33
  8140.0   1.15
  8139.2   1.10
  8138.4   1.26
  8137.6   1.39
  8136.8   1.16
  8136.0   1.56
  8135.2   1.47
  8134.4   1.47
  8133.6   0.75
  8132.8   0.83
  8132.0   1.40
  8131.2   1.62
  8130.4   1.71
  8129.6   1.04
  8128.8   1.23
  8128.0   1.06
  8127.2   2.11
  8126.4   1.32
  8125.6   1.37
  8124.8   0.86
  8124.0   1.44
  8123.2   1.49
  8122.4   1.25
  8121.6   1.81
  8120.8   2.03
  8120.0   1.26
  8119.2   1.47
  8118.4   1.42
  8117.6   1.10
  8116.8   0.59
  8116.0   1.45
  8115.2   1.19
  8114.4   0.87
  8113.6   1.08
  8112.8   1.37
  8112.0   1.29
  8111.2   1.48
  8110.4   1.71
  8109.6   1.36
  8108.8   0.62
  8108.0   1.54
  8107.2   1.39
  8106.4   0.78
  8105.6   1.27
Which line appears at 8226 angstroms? H-alpha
